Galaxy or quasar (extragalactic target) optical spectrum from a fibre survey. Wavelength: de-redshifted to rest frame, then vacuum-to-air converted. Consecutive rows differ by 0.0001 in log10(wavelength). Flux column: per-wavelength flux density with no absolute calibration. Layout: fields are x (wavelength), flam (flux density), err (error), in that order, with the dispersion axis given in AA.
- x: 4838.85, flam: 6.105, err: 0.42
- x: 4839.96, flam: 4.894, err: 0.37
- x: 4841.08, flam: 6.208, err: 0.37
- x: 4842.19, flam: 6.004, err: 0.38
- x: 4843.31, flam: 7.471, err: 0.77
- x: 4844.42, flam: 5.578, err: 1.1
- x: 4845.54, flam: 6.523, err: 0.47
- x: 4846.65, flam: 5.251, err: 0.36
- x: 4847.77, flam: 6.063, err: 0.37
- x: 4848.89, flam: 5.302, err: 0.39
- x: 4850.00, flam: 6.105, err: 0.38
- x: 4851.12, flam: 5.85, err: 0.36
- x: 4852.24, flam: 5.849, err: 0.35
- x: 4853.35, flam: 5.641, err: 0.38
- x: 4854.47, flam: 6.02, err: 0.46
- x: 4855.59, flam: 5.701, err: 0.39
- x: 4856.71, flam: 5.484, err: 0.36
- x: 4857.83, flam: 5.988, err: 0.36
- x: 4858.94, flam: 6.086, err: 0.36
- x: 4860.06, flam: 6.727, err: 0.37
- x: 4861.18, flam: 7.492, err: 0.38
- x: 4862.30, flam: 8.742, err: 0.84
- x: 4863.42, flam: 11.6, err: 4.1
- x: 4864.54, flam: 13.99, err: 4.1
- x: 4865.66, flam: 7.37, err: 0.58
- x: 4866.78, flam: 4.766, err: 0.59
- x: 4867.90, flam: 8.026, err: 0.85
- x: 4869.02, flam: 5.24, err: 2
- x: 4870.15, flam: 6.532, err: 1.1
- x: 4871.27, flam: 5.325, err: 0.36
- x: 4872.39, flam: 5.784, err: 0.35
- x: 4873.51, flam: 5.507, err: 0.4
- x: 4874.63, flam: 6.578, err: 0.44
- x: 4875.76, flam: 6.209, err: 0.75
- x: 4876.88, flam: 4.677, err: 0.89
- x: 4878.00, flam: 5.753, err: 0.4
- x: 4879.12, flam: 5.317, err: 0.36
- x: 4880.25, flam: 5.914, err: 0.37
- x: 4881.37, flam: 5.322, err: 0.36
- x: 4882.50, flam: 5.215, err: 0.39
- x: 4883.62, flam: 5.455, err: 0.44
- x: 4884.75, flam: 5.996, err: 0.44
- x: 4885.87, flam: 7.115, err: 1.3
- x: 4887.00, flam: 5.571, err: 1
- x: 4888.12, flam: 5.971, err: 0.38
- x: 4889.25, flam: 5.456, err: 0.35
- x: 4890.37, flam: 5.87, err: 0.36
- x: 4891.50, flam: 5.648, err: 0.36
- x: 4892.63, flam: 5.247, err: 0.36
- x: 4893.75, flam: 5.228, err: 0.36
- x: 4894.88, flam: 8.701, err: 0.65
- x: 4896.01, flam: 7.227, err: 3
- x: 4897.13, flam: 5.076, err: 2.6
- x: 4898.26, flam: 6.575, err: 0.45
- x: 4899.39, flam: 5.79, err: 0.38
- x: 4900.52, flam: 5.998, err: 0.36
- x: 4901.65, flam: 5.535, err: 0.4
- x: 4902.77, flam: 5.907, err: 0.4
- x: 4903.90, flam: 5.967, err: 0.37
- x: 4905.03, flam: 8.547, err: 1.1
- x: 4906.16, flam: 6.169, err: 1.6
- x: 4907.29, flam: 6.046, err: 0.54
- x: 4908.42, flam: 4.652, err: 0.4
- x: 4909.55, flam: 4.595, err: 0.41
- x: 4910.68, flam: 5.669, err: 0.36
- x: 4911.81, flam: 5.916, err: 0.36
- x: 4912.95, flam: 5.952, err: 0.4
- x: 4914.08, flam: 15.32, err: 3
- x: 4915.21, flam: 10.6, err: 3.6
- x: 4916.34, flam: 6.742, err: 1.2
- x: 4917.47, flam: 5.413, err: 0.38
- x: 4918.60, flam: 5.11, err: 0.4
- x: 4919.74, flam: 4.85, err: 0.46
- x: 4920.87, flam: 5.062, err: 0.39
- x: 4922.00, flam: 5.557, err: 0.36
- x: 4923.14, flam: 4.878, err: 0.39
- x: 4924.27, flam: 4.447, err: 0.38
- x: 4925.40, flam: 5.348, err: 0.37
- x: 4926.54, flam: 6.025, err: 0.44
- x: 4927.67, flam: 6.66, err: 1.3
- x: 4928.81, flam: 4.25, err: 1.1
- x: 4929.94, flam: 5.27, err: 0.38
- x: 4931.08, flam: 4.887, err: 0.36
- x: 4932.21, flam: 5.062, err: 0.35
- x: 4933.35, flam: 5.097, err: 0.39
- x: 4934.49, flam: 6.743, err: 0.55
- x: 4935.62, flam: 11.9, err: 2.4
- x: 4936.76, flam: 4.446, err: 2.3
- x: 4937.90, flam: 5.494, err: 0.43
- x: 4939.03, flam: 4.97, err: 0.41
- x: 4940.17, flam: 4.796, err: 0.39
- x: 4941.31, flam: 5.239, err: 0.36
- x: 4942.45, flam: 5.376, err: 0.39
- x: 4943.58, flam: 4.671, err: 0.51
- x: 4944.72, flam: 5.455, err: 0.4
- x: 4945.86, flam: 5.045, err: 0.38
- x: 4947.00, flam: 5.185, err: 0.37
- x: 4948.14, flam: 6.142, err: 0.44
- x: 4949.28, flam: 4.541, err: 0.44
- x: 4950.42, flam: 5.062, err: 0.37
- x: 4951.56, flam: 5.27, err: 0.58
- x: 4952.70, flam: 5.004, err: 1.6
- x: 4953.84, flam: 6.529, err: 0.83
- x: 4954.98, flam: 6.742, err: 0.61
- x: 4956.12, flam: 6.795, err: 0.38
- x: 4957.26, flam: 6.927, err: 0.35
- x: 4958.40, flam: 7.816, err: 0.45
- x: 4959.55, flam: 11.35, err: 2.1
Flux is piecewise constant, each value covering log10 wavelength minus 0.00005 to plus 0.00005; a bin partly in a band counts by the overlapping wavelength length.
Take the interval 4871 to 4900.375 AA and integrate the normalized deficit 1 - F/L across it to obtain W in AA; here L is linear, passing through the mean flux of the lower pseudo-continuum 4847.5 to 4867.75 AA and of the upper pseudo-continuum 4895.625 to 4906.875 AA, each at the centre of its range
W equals 2.9 AA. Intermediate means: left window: 6.97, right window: 6.26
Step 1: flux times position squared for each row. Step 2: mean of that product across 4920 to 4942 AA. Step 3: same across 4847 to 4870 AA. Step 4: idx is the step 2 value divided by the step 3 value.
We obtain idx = 0.83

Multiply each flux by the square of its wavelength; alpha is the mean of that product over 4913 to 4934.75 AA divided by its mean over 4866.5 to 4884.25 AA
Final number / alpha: 1.09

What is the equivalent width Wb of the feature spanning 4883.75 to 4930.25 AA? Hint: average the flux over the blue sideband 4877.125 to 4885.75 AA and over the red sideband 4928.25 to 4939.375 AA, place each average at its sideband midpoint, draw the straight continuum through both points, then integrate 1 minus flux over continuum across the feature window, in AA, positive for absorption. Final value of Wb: -3.4 AA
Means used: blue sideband 5.62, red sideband 5.83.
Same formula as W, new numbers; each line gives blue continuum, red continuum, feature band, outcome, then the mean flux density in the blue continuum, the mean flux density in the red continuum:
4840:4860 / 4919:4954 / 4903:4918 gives -3.8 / 5.94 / 5.45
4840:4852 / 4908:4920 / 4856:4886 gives -1.4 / 5.98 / 6.87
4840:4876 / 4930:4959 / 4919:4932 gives 1.7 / 6.57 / 5.8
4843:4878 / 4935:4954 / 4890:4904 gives 0.1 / 6.55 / 5.58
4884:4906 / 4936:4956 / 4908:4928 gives -1.5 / 6.17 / 5.39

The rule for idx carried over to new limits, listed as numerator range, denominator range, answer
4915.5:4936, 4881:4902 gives 0.98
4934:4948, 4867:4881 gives 1.01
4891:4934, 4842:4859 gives 1.05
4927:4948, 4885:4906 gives 0.92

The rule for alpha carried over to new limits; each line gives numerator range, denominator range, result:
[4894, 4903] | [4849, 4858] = 1.11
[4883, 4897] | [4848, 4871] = 0.89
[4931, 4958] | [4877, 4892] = 1.03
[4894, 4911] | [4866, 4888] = 1.07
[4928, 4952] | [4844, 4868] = 0.83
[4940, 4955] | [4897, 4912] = 0.92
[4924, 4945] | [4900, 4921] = 0.86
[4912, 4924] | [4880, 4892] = 1.20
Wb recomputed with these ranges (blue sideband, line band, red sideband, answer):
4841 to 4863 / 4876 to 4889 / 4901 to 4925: 1.3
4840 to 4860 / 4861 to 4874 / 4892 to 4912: -3.4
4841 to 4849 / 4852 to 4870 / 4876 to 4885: -4.3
